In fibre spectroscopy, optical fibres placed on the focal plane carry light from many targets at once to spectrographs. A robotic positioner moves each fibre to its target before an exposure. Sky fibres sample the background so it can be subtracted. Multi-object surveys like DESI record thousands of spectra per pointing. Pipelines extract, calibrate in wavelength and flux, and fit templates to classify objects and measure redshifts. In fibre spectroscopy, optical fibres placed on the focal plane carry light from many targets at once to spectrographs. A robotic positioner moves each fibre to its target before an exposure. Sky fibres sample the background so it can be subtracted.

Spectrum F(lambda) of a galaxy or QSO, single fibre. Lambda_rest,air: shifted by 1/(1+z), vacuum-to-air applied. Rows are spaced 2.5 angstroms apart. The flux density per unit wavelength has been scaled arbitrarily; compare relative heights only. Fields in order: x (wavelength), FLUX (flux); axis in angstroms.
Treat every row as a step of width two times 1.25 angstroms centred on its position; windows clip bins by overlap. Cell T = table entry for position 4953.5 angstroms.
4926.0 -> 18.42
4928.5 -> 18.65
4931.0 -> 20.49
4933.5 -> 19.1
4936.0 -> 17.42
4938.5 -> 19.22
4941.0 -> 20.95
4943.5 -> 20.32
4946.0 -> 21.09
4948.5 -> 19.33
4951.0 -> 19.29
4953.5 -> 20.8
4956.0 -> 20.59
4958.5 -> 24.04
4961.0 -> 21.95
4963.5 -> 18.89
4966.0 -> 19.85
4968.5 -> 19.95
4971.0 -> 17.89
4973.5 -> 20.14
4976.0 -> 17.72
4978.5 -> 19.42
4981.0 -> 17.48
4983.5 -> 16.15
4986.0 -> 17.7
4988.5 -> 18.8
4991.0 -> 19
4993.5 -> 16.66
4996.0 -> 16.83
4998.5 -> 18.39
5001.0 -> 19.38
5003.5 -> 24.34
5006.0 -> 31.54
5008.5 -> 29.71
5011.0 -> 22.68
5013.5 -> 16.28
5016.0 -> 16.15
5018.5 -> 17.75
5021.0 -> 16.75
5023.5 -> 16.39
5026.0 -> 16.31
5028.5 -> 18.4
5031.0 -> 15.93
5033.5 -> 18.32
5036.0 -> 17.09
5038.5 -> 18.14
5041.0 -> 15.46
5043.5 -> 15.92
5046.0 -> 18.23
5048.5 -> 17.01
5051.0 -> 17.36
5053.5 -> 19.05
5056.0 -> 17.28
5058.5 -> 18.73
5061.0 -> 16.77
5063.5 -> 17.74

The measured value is 20.8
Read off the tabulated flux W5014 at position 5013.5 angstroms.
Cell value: 16.28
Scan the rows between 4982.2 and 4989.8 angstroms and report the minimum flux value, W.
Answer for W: 16.15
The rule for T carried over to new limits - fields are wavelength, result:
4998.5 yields 18.39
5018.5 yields 17.75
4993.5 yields 16.66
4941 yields 20.95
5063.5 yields 17.74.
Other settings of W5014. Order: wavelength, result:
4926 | 18.42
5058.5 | 18.73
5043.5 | 15.92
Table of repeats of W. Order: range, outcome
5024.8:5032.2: 15.93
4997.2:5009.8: 18.39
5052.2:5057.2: 17.28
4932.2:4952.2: 17.42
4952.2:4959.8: 20.59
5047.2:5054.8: 17.01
